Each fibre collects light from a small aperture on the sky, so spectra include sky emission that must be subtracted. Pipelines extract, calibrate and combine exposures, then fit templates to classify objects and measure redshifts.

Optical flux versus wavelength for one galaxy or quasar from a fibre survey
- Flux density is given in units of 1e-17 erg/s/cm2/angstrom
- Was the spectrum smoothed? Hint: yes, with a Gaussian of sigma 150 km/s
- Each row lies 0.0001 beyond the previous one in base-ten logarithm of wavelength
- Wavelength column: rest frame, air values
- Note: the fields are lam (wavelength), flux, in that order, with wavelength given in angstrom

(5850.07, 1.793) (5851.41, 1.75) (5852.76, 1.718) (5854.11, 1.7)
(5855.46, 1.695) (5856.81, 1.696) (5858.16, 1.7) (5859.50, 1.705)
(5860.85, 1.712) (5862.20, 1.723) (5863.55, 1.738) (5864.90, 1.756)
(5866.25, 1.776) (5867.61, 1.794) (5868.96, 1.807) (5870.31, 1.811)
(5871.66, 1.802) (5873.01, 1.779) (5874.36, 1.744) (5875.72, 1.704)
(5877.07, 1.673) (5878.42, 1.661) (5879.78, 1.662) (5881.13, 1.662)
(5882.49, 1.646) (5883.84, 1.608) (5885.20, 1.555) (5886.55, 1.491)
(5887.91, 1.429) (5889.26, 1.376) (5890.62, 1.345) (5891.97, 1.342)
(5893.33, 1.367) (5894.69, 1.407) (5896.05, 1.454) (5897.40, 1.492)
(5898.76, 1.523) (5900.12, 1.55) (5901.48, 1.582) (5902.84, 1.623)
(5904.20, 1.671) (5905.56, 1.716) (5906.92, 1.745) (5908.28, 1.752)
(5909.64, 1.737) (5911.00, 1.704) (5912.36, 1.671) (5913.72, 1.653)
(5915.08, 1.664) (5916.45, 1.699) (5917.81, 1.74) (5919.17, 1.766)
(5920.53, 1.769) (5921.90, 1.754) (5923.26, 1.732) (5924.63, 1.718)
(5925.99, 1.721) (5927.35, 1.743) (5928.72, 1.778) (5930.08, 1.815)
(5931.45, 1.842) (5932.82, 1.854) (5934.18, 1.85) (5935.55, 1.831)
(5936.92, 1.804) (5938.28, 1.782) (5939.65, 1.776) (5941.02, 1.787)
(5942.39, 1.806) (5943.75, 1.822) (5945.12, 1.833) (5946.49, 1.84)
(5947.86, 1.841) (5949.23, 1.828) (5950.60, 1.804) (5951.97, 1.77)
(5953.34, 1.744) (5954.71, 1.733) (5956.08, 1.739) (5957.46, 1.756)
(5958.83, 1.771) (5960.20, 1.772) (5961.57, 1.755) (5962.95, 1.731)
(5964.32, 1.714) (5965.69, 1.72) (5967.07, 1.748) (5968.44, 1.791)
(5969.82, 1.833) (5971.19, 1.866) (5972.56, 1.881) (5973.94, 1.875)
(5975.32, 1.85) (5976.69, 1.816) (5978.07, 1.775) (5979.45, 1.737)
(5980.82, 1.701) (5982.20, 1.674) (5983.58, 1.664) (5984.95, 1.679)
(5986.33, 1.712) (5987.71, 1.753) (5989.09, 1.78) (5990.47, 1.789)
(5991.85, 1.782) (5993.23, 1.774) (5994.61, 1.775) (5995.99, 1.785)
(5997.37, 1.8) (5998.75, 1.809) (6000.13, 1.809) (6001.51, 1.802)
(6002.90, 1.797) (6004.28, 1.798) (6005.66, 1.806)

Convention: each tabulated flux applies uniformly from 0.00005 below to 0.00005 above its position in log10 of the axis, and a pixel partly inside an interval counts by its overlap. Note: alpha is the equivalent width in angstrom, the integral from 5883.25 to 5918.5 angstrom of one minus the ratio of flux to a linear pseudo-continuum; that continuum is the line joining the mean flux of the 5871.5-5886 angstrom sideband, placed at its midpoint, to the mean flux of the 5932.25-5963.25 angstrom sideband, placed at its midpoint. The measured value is 2.9 angstrom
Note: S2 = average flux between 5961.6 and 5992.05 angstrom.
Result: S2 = 1.77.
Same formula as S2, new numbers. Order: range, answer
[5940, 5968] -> 1.78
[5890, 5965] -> 1.71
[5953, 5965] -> 1.75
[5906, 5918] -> 1.71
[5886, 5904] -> 1.47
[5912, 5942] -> 1.76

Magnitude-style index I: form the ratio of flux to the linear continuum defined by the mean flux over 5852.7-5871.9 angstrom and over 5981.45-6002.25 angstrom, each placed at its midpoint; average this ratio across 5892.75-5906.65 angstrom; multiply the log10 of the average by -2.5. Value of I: 0.13 mag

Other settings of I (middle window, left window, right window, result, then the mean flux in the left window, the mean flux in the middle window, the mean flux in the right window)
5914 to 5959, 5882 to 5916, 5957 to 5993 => -0.07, 1.56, 1.78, 1.77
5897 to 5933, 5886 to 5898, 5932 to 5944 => -0.06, 1.41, 1.7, 1.81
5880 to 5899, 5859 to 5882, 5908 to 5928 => 0.17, 1.73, 1.48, 1.72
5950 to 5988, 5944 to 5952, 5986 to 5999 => 0.02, 1.82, 1.76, 1.78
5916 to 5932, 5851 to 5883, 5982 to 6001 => -0.01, 1.73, 1.76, 1.76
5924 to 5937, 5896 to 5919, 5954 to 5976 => -0.06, 1.65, 1.8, 1.78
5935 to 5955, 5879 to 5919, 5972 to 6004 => -0.07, 1.58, 1.8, 1.77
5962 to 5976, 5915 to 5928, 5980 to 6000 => -0.03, 1.73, 1.8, 1.75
